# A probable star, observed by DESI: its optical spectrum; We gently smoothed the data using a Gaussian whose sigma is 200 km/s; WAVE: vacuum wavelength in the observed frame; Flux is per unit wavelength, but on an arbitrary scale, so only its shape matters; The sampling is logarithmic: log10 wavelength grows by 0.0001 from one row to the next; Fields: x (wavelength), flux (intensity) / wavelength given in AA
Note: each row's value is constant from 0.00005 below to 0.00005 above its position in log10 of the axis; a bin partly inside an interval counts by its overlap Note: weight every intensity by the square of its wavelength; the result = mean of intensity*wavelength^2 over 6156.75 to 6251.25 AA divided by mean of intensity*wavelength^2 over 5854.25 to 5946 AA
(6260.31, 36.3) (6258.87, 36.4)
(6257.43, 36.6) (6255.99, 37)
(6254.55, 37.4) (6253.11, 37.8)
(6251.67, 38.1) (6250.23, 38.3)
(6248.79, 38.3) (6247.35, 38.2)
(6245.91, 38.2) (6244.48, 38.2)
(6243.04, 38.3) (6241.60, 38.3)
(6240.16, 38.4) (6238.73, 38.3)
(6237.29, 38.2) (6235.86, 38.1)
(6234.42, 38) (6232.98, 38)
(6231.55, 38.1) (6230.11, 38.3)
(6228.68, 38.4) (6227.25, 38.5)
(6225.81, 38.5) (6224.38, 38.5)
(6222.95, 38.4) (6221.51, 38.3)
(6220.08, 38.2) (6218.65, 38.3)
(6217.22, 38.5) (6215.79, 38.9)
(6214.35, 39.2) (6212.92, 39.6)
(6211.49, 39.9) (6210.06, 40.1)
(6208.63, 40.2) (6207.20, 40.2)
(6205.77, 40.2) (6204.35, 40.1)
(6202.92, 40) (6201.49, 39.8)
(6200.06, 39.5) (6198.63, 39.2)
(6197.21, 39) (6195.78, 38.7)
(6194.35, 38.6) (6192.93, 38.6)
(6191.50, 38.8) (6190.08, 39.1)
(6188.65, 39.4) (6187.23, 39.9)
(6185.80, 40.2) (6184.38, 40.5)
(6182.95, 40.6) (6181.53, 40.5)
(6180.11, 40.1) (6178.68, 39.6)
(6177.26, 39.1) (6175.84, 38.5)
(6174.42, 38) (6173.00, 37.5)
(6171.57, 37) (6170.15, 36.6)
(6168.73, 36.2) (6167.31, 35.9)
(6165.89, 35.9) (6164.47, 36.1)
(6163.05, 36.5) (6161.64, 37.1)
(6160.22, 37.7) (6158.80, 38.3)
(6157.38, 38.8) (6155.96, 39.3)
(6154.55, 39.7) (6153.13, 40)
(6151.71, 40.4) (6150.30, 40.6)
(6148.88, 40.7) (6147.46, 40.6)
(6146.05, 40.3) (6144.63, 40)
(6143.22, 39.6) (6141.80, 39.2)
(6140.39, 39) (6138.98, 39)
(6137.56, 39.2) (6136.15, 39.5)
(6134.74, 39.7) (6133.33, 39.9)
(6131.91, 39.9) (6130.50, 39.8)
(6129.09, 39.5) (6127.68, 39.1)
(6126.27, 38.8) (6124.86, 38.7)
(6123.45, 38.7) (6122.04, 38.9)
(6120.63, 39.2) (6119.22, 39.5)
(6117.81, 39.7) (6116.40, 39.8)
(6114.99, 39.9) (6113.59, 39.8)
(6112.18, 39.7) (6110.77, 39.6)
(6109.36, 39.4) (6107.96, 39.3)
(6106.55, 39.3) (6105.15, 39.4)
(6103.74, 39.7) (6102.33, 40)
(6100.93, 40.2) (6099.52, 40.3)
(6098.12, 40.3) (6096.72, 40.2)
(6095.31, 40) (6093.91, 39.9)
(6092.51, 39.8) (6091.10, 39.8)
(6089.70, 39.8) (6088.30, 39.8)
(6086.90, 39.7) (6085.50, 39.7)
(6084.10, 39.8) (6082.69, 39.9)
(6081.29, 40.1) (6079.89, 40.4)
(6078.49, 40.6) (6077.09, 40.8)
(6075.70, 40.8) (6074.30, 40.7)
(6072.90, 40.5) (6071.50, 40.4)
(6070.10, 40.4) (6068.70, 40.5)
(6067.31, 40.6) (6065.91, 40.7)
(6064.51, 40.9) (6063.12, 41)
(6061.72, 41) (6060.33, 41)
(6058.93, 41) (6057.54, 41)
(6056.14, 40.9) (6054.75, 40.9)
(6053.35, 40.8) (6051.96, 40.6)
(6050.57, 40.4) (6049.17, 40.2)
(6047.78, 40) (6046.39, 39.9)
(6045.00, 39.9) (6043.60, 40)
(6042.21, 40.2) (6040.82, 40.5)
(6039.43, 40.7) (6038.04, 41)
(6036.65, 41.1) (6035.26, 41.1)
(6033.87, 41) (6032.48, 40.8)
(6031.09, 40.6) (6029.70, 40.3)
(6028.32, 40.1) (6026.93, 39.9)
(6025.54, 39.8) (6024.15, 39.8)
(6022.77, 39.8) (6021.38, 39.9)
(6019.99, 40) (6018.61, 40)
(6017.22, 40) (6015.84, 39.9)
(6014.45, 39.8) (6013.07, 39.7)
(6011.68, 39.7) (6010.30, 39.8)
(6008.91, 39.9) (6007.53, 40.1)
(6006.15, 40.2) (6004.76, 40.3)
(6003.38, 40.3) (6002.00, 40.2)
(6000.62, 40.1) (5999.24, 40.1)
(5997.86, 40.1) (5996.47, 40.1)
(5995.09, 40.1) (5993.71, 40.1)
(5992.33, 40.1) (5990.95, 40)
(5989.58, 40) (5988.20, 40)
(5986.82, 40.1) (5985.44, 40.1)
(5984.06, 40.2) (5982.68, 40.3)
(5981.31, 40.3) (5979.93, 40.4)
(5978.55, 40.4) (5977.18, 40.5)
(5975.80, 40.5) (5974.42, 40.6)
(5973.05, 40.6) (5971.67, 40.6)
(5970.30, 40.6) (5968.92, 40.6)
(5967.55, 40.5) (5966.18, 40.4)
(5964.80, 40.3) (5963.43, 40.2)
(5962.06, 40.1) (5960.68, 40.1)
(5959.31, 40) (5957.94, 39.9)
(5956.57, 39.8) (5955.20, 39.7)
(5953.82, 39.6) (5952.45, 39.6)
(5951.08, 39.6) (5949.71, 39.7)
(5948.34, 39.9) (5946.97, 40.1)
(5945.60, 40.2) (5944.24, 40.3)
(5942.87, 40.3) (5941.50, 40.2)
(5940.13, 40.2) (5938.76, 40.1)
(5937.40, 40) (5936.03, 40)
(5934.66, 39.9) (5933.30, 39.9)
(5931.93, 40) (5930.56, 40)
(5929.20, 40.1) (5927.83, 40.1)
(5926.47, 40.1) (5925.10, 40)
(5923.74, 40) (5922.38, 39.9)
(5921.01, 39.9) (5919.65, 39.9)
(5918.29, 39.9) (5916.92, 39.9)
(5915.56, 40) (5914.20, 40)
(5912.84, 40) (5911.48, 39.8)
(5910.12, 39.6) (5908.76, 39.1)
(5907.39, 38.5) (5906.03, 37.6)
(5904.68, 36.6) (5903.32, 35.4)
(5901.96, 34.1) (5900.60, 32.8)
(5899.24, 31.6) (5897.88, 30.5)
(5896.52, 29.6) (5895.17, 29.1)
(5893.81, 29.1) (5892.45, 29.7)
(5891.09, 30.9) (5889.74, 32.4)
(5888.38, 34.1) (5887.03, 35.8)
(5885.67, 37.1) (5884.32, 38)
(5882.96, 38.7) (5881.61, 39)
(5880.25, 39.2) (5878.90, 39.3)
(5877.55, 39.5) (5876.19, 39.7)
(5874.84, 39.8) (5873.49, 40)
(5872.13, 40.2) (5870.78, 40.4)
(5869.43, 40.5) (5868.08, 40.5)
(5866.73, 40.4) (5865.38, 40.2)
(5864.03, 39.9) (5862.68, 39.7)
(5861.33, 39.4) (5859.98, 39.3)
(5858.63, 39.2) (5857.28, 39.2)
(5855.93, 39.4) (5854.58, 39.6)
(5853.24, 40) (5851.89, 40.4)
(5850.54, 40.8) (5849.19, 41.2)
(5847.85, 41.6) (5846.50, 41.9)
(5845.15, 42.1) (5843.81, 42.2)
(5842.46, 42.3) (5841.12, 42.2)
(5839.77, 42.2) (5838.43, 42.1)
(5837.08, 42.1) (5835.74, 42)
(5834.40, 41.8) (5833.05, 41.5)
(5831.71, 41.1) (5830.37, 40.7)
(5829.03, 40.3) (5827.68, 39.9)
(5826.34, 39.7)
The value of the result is 1.12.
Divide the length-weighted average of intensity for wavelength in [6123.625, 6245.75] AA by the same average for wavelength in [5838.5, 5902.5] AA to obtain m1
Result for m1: 1.0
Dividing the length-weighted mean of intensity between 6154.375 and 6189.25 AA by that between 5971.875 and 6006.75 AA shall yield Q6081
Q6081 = 0.95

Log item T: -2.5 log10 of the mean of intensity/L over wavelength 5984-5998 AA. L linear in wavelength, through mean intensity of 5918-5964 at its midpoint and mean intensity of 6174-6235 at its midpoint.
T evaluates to -0.006 mag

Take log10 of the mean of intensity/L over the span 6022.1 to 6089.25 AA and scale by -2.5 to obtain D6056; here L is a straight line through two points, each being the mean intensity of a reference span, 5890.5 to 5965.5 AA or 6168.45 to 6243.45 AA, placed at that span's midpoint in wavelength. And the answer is -0.05 mag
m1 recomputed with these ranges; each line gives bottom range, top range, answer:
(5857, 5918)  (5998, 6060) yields 1.08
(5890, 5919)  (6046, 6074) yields 1.15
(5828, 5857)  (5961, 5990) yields 0.98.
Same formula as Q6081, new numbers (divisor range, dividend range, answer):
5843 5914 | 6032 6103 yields 1.07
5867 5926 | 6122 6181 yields 1.04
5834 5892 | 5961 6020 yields 1.01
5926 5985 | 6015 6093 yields 1.01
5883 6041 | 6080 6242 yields 1.00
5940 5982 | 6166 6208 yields 0.97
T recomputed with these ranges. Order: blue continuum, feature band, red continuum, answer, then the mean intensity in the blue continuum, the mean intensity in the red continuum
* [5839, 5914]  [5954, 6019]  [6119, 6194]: -0.048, 38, 39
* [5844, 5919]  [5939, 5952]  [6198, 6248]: -0.055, 37.9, 38.8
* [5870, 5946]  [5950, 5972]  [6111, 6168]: -0.055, 37.8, 39.1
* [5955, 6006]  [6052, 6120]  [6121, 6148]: -0.014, 40.2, 39.4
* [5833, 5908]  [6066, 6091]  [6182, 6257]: -0.046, 38.2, 38.8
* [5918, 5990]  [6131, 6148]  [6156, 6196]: -0.028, 40.1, 38.4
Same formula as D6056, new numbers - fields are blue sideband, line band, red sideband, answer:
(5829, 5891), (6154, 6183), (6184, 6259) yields 0.03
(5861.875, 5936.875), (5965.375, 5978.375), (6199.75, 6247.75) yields -0.07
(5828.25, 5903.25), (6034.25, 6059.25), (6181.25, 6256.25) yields -0.05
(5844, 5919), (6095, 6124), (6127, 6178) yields -0.03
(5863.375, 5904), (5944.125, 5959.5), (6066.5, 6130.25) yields -0.07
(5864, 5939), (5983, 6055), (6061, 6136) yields -0.03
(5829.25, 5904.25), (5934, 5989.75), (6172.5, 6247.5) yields -0.04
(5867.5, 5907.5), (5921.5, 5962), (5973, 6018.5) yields -0.05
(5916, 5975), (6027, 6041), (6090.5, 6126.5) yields -0.02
